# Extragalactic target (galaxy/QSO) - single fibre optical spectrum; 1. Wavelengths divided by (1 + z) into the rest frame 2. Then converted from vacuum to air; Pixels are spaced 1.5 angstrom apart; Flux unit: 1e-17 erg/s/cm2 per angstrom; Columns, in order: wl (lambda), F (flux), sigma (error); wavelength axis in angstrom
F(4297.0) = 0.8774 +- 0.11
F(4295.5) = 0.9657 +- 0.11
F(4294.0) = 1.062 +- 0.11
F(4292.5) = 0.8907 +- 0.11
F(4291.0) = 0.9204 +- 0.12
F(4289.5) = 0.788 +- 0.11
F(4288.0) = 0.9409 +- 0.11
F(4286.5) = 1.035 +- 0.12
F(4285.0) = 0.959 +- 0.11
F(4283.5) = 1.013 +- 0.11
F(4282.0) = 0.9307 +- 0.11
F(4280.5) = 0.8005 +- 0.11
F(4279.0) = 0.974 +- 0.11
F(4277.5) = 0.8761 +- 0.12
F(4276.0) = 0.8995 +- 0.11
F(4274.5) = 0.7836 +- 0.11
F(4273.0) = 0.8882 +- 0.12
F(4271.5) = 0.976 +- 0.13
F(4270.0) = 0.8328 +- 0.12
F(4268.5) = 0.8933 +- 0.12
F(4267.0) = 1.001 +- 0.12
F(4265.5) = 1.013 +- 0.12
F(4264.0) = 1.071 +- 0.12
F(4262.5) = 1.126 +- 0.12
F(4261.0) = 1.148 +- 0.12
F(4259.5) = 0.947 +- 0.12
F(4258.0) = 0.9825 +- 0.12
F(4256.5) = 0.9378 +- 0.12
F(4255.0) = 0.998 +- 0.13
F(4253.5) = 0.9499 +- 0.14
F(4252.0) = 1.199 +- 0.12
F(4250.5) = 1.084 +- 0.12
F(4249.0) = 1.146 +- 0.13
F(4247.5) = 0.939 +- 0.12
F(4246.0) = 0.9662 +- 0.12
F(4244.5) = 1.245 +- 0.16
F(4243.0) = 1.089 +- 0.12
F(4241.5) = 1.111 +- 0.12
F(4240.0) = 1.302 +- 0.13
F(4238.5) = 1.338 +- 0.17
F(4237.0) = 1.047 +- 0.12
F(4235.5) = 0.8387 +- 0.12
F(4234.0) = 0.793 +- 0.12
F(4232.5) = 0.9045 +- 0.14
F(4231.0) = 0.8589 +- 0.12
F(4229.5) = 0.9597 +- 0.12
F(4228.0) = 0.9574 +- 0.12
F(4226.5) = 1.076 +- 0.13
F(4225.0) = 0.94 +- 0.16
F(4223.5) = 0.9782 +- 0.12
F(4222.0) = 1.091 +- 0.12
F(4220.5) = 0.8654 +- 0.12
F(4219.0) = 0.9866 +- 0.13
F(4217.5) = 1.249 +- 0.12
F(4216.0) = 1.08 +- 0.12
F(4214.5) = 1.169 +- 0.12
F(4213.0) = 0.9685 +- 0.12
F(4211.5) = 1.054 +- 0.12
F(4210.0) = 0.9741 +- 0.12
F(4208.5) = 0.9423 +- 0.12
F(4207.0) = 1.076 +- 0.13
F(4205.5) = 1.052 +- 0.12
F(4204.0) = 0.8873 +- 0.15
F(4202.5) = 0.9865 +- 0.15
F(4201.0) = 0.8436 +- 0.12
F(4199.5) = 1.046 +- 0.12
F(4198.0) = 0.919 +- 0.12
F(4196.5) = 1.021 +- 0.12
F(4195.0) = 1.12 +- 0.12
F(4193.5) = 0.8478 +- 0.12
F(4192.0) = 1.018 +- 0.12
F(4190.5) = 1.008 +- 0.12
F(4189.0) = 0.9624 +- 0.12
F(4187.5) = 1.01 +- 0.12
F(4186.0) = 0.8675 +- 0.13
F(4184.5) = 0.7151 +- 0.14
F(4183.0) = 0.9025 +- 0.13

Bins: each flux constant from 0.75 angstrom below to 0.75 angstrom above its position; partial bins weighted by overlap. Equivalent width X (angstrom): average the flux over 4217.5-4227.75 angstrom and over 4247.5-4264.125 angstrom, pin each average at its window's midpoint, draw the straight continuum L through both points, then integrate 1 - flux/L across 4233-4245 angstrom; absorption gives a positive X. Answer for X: -0.7 angstrom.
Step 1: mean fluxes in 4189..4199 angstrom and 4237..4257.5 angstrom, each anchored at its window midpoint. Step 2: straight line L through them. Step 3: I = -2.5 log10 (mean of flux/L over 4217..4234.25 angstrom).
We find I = 0.09 mag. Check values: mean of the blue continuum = 0.988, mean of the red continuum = 1.1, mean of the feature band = 0.973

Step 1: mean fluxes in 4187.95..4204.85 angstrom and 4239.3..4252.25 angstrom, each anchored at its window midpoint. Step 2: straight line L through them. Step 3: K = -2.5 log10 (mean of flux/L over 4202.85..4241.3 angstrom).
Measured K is 0.031 mag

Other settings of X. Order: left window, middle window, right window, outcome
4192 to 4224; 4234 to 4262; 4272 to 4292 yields -3.2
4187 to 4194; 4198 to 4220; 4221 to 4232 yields -1.0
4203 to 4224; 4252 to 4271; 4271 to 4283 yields -1.5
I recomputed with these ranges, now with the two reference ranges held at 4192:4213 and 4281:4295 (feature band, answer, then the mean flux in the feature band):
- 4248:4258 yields -0.090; 1.04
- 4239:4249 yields -0.159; 1.12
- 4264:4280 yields 0.040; 0.919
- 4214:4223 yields -0.098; 1.07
